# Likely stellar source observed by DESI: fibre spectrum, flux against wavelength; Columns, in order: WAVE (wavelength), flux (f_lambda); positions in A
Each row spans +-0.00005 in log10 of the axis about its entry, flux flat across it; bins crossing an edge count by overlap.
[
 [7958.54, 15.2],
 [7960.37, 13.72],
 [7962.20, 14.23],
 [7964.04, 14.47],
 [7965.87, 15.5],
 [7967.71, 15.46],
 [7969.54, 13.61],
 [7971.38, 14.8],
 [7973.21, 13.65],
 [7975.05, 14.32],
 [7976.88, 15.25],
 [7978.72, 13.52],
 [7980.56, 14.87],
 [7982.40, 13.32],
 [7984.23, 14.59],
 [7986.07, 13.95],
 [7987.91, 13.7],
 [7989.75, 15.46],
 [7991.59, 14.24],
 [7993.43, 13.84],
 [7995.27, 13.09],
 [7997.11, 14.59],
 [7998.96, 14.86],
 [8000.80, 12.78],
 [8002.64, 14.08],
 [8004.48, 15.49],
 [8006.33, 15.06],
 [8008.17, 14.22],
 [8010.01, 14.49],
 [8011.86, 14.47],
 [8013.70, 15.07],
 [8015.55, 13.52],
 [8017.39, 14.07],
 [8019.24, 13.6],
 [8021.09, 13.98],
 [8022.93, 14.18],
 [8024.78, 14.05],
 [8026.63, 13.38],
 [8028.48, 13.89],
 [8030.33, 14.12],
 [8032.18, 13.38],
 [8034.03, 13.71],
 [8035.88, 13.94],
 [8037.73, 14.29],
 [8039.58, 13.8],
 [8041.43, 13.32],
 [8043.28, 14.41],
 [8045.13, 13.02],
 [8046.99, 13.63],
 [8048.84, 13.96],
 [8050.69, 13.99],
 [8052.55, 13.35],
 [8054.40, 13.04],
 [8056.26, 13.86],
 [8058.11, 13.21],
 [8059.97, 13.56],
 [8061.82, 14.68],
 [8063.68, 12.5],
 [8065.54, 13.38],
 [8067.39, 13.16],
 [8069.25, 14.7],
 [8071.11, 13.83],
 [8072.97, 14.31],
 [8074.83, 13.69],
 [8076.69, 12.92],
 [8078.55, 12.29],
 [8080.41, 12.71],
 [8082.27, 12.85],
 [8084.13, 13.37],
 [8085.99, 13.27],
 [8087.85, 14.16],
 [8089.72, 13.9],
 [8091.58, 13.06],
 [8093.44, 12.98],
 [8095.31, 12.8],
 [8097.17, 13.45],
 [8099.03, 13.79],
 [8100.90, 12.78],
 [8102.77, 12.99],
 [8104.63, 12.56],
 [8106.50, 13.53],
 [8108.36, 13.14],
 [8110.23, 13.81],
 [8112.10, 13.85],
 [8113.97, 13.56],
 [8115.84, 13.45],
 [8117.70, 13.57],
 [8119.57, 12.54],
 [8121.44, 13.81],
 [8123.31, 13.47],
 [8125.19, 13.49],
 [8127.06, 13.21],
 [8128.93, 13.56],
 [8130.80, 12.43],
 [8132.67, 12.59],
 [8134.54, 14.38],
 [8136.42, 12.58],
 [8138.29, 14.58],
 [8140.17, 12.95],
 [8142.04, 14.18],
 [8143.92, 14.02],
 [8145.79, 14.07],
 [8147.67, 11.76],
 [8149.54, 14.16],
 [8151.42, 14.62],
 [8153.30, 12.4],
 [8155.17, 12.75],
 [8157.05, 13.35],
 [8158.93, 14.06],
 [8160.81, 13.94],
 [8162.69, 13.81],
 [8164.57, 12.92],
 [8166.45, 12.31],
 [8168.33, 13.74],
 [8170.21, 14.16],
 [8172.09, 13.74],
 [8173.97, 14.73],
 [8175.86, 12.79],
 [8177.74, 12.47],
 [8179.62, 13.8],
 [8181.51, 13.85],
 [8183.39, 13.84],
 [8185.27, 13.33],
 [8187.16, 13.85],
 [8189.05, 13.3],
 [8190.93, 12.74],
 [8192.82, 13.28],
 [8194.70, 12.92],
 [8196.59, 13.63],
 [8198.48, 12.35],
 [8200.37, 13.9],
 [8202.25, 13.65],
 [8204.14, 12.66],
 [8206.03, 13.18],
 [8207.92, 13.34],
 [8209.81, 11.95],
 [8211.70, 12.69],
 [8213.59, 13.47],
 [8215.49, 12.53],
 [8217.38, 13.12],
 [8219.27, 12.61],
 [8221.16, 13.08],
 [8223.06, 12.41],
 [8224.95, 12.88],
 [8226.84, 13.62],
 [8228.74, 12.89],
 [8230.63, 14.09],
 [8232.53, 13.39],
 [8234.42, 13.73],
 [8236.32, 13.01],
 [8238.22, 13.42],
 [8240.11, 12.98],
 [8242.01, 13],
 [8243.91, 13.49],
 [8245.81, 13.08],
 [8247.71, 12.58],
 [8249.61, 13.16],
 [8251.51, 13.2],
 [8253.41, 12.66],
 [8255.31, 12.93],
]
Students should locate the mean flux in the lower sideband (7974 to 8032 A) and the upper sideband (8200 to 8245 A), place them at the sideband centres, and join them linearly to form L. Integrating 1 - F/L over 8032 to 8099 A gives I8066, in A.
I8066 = 1.7 A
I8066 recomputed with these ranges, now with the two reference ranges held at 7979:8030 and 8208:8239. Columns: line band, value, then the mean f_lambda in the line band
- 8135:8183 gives -0.5 A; 13.5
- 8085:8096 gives 0.3 A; 13.4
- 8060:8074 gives 0.1 A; 13.8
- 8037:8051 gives 0.2 A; 13.8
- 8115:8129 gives 0.2 A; 13.4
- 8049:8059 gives 0.3 A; 13.5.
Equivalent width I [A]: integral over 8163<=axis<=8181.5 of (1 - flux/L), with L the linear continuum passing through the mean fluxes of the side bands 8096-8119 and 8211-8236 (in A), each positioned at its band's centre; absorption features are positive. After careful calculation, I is -0.3 A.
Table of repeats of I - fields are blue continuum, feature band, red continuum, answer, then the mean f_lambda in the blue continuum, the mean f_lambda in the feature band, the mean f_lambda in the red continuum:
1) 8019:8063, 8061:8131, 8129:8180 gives 1.3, 13.8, 13.4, 13.5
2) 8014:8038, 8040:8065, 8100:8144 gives 0.3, 13.9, 13.6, 13.4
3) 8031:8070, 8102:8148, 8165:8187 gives 0.7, 13.7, 13.4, 13.5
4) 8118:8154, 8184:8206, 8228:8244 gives 0.2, 13.4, 13.2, 13.3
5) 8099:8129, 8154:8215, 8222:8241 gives -0.2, 13.3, 13.3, 13.2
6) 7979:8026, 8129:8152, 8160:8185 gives 0.3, 14.2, 13.5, 13.5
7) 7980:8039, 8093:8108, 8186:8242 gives 0.6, 14.1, 13.1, 13.1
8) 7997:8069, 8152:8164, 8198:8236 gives -0.1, 13.9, 13.4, 13.1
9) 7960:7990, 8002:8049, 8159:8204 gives 0.3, 14.4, 14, 13.4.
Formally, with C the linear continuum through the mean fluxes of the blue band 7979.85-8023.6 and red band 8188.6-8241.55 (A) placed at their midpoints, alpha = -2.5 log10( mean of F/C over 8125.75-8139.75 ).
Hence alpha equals 0.02 mag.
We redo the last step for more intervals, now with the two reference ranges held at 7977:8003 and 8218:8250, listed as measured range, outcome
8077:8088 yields 0.06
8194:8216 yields 0.02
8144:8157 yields 0.01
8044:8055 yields 0.03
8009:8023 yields -0.01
